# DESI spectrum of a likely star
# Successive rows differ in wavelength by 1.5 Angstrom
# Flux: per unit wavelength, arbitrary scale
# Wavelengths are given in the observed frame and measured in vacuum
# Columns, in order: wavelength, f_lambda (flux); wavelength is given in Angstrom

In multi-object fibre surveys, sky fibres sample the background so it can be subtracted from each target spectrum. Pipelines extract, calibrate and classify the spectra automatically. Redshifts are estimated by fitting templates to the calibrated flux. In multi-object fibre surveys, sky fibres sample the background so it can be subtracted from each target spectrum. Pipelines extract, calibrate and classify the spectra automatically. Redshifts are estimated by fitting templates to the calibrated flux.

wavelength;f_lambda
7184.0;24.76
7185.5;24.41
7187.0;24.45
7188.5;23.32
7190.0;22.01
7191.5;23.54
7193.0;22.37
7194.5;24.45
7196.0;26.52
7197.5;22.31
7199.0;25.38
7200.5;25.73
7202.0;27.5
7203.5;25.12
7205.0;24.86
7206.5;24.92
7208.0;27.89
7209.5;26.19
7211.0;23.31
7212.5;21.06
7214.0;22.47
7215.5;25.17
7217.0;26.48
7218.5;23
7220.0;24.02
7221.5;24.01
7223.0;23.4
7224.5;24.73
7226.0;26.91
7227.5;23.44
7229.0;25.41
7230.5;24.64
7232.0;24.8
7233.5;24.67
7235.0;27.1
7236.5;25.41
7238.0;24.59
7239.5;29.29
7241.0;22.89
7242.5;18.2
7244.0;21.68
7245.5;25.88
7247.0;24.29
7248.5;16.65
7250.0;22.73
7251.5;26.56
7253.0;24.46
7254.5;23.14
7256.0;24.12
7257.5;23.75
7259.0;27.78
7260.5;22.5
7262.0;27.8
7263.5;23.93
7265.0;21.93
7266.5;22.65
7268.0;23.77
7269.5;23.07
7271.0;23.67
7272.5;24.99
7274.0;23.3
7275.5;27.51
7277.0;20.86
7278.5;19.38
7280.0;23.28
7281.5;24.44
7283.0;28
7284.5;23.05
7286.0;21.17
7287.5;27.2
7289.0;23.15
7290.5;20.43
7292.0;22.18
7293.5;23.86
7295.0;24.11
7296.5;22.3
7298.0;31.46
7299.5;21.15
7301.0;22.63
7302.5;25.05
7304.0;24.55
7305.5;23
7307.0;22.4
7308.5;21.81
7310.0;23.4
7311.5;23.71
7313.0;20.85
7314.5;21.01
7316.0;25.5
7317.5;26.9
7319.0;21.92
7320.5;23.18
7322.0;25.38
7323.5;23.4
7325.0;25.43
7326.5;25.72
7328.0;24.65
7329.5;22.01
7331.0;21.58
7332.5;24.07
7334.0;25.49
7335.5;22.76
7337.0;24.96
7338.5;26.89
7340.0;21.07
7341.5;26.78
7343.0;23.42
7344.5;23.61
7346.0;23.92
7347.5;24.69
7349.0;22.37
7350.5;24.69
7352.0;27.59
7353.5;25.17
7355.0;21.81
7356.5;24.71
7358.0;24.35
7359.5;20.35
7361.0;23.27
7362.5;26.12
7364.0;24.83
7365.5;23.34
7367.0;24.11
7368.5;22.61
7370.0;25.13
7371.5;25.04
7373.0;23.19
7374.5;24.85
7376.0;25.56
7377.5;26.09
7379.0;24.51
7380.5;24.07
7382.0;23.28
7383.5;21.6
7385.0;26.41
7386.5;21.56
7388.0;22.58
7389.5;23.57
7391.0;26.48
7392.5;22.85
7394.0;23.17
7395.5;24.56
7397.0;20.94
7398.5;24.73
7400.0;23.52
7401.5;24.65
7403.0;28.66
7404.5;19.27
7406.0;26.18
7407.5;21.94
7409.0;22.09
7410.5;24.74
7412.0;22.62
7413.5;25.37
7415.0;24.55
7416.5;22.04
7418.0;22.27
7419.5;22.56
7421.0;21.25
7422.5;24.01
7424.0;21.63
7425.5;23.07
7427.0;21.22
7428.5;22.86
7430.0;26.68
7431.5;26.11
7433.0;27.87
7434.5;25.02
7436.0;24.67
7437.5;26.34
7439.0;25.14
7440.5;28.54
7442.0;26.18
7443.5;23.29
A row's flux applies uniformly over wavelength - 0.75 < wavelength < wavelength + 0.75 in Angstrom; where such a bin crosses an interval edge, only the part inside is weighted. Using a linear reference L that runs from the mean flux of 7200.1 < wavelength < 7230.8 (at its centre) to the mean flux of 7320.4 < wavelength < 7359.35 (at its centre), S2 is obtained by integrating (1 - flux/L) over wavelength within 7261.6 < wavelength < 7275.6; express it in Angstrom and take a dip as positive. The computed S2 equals 0.28 Angstrom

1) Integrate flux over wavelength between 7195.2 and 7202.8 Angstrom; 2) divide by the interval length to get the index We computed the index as 25.5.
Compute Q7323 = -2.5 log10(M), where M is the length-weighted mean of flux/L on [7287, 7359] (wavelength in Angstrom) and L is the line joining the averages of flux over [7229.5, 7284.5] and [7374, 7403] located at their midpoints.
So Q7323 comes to 0.01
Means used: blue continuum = 24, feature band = 23.9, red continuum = 24.1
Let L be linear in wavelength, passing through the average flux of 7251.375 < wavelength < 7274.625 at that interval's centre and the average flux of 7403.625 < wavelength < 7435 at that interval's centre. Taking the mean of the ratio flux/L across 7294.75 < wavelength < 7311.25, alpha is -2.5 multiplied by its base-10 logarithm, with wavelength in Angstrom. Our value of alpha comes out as 0.009 mag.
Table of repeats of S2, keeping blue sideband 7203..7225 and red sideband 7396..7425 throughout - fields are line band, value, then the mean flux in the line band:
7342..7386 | -1.1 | 24.2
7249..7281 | 0.4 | 23.8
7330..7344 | -0.2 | 24.1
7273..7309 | 0.6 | 23.6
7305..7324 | 0.5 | 23.3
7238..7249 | 0.6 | 23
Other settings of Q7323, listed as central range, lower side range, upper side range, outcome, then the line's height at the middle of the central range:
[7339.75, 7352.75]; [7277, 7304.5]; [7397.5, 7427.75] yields -0.04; 23.5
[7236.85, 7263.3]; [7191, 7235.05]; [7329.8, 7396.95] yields 0.03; 24.5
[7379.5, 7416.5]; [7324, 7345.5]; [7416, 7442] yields 0.02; 24.2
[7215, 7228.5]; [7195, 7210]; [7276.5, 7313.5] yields 0.02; 25.1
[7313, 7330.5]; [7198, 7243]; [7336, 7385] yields 0.02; 24.4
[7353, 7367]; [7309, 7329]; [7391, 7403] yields 0.01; 23.9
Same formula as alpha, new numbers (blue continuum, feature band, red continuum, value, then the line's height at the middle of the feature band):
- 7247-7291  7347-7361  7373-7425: -0.01 mag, 23.6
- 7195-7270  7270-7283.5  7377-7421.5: 0.01 mag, 24.2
